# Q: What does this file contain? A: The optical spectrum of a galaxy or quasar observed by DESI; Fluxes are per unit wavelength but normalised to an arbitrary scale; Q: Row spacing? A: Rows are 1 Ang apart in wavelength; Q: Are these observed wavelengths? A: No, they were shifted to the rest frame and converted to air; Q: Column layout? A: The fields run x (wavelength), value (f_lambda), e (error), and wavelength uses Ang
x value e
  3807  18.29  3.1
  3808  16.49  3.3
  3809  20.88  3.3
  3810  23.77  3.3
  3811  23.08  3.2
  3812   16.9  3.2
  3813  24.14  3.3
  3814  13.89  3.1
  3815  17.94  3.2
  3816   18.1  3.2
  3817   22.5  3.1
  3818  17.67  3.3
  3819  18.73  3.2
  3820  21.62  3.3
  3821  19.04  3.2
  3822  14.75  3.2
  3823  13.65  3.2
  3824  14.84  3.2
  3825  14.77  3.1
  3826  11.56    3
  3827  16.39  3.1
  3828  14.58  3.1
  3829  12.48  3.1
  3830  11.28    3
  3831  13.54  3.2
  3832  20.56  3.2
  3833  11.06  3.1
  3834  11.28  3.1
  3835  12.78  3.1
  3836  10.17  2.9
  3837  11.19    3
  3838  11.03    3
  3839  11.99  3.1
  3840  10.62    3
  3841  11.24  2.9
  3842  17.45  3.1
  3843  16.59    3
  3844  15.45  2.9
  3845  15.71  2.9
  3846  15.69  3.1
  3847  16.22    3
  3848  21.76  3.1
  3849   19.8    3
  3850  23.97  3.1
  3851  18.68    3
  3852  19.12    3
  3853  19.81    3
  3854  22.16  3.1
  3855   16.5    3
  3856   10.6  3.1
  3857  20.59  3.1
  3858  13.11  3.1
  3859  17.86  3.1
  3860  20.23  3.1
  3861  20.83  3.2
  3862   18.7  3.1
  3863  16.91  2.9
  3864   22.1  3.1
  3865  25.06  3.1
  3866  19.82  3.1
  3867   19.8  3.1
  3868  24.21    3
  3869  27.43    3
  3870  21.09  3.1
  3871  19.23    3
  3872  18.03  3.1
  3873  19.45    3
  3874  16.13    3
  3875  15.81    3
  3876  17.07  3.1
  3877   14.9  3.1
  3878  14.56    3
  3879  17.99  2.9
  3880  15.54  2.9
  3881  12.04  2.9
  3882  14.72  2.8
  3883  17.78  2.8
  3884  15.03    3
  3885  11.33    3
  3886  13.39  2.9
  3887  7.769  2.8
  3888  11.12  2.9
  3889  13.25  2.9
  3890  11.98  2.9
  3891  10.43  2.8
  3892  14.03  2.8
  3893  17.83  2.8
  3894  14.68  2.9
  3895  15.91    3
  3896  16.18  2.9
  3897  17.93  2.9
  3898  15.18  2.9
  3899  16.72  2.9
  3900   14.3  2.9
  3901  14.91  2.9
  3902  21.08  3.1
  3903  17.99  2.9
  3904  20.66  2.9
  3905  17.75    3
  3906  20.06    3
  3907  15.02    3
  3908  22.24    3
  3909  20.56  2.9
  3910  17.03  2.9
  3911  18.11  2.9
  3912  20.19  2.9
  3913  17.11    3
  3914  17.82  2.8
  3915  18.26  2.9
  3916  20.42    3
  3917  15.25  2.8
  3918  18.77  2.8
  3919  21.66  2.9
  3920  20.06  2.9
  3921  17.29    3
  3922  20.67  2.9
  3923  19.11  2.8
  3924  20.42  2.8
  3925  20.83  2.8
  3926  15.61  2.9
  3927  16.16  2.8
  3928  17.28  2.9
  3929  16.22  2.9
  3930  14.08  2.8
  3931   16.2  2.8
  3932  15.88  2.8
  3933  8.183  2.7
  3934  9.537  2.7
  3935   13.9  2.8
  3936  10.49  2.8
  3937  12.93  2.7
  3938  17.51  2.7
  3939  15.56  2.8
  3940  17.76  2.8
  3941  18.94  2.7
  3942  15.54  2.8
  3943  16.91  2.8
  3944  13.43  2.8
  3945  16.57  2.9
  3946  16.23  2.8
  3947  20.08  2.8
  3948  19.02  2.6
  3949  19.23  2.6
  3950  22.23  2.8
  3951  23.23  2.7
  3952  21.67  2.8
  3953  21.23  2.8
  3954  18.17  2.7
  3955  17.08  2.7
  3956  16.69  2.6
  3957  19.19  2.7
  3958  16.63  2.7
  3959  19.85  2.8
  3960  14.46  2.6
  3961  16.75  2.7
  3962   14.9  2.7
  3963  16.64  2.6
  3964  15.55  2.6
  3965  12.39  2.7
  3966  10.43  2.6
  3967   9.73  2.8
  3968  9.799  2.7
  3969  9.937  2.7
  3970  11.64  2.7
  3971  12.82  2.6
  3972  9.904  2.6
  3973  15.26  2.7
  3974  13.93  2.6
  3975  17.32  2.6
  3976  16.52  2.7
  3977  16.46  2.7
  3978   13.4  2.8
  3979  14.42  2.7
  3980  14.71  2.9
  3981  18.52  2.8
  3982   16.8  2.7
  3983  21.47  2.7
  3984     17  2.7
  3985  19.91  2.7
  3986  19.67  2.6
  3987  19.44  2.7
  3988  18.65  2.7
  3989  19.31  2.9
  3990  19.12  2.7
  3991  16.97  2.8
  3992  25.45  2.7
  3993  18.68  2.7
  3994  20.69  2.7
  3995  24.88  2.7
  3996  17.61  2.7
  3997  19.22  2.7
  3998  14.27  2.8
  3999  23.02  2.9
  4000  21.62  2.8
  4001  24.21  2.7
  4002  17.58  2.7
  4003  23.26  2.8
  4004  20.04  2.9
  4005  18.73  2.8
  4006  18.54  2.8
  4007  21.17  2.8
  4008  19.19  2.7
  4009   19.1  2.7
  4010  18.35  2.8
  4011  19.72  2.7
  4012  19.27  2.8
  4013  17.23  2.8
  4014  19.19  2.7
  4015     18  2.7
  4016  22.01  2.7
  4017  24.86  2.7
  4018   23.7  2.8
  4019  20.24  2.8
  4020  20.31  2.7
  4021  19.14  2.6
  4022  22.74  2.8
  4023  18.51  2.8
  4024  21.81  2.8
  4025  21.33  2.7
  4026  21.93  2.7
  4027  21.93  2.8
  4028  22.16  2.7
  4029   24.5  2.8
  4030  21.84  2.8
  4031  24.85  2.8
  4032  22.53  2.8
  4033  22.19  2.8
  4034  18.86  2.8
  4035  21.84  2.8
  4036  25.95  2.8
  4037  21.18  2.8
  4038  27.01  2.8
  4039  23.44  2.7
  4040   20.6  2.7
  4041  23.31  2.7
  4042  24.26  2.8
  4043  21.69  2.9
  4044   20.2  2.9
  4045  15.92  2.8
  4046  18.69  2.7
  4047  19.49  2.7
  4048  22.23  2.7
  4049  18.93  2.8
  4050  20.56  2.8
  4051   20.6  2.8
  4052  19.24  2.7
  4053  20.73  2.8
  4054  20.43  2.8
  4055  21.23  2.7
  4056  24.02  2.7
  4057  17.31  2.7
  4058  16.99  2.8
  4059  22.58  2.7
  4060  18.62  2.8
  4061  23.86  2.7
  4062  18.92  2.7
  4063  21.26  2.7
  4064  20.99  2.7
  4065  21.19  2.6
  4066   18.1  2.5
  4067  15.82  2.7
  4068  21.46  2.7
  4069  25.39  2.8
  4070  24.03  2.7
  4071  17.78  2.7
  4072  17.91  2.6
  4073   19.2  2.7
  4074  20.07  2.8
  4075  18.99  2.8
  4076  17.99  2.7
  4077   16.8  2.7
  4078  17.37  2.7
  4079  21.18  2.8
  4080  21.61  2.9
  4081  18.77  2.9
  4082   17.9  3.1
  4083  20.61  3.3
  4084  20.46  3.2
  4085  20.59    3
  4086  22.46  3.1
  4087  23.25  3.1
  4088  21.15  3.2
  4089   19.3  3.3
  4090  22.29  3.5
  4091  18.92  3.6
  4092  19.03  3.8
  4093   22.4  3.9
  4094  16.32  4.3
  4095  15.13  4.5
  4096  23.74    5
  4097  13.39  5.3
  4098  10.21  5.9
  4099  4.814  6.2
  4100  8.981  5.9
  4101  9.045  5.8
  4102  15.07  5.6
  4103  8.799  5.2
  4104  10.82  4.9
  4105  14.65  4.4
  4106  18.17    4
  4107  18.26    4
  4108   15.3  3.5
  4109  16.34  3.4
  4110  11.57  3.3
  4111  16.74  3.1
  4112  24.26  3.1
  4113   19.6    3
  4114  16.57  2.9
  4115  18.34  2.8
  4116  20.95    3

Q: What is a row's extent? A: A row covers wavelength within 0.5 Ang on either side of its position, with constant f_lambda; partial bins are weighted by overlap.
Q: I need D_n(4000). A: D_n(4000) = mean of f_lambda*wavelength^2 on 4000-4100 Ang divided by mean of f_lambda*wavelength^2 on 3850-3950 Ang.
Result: 1.27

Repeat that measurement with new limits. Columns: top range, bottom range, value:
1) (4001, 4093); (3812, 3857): 1.43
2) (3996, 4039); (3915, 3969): 1.31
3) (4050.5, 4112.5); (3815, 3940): 1.23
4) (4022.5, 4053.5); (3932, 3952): 1.39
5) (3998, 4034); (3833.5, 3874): 1.29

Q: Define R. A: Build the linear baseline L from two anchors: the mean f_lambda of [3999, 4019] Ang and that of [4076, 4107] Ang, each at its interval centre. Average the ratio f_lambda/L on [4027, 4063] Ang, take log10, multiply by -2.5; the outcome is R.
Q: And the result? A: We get -0.13 mag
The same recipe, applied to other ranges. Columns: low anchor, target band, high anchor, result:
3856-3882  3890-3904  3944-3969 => 0.13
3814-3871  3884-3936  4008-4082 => 0.12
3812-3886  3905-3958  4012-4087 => 0.05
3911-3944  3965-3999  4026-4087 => 0.12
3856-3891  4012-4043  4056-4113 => -0.22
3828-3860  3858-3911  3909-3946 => -0.07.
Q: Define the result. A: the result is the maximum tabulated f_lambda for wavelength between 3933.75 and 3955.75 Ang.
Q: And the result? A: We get 23.23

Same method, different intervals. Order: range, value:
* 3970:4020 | 25.45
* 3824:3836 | 20.56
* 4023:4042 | 27.01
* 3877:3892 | 17.99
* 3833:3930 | 27.43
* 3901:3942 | 22.24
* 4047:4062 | 24.02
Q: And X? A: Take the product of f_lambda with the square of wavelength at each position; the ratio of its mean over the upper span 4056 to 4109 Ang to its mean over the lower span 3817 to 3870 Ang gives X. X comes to 1.22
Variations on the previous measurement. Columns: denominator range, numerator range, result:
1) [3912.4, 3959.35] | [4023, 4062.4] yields 1.30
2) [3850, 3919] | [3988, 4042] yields 1.29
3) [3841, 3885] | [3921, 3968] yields 0.95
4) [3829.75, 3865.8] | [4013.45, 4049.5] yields 1.44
